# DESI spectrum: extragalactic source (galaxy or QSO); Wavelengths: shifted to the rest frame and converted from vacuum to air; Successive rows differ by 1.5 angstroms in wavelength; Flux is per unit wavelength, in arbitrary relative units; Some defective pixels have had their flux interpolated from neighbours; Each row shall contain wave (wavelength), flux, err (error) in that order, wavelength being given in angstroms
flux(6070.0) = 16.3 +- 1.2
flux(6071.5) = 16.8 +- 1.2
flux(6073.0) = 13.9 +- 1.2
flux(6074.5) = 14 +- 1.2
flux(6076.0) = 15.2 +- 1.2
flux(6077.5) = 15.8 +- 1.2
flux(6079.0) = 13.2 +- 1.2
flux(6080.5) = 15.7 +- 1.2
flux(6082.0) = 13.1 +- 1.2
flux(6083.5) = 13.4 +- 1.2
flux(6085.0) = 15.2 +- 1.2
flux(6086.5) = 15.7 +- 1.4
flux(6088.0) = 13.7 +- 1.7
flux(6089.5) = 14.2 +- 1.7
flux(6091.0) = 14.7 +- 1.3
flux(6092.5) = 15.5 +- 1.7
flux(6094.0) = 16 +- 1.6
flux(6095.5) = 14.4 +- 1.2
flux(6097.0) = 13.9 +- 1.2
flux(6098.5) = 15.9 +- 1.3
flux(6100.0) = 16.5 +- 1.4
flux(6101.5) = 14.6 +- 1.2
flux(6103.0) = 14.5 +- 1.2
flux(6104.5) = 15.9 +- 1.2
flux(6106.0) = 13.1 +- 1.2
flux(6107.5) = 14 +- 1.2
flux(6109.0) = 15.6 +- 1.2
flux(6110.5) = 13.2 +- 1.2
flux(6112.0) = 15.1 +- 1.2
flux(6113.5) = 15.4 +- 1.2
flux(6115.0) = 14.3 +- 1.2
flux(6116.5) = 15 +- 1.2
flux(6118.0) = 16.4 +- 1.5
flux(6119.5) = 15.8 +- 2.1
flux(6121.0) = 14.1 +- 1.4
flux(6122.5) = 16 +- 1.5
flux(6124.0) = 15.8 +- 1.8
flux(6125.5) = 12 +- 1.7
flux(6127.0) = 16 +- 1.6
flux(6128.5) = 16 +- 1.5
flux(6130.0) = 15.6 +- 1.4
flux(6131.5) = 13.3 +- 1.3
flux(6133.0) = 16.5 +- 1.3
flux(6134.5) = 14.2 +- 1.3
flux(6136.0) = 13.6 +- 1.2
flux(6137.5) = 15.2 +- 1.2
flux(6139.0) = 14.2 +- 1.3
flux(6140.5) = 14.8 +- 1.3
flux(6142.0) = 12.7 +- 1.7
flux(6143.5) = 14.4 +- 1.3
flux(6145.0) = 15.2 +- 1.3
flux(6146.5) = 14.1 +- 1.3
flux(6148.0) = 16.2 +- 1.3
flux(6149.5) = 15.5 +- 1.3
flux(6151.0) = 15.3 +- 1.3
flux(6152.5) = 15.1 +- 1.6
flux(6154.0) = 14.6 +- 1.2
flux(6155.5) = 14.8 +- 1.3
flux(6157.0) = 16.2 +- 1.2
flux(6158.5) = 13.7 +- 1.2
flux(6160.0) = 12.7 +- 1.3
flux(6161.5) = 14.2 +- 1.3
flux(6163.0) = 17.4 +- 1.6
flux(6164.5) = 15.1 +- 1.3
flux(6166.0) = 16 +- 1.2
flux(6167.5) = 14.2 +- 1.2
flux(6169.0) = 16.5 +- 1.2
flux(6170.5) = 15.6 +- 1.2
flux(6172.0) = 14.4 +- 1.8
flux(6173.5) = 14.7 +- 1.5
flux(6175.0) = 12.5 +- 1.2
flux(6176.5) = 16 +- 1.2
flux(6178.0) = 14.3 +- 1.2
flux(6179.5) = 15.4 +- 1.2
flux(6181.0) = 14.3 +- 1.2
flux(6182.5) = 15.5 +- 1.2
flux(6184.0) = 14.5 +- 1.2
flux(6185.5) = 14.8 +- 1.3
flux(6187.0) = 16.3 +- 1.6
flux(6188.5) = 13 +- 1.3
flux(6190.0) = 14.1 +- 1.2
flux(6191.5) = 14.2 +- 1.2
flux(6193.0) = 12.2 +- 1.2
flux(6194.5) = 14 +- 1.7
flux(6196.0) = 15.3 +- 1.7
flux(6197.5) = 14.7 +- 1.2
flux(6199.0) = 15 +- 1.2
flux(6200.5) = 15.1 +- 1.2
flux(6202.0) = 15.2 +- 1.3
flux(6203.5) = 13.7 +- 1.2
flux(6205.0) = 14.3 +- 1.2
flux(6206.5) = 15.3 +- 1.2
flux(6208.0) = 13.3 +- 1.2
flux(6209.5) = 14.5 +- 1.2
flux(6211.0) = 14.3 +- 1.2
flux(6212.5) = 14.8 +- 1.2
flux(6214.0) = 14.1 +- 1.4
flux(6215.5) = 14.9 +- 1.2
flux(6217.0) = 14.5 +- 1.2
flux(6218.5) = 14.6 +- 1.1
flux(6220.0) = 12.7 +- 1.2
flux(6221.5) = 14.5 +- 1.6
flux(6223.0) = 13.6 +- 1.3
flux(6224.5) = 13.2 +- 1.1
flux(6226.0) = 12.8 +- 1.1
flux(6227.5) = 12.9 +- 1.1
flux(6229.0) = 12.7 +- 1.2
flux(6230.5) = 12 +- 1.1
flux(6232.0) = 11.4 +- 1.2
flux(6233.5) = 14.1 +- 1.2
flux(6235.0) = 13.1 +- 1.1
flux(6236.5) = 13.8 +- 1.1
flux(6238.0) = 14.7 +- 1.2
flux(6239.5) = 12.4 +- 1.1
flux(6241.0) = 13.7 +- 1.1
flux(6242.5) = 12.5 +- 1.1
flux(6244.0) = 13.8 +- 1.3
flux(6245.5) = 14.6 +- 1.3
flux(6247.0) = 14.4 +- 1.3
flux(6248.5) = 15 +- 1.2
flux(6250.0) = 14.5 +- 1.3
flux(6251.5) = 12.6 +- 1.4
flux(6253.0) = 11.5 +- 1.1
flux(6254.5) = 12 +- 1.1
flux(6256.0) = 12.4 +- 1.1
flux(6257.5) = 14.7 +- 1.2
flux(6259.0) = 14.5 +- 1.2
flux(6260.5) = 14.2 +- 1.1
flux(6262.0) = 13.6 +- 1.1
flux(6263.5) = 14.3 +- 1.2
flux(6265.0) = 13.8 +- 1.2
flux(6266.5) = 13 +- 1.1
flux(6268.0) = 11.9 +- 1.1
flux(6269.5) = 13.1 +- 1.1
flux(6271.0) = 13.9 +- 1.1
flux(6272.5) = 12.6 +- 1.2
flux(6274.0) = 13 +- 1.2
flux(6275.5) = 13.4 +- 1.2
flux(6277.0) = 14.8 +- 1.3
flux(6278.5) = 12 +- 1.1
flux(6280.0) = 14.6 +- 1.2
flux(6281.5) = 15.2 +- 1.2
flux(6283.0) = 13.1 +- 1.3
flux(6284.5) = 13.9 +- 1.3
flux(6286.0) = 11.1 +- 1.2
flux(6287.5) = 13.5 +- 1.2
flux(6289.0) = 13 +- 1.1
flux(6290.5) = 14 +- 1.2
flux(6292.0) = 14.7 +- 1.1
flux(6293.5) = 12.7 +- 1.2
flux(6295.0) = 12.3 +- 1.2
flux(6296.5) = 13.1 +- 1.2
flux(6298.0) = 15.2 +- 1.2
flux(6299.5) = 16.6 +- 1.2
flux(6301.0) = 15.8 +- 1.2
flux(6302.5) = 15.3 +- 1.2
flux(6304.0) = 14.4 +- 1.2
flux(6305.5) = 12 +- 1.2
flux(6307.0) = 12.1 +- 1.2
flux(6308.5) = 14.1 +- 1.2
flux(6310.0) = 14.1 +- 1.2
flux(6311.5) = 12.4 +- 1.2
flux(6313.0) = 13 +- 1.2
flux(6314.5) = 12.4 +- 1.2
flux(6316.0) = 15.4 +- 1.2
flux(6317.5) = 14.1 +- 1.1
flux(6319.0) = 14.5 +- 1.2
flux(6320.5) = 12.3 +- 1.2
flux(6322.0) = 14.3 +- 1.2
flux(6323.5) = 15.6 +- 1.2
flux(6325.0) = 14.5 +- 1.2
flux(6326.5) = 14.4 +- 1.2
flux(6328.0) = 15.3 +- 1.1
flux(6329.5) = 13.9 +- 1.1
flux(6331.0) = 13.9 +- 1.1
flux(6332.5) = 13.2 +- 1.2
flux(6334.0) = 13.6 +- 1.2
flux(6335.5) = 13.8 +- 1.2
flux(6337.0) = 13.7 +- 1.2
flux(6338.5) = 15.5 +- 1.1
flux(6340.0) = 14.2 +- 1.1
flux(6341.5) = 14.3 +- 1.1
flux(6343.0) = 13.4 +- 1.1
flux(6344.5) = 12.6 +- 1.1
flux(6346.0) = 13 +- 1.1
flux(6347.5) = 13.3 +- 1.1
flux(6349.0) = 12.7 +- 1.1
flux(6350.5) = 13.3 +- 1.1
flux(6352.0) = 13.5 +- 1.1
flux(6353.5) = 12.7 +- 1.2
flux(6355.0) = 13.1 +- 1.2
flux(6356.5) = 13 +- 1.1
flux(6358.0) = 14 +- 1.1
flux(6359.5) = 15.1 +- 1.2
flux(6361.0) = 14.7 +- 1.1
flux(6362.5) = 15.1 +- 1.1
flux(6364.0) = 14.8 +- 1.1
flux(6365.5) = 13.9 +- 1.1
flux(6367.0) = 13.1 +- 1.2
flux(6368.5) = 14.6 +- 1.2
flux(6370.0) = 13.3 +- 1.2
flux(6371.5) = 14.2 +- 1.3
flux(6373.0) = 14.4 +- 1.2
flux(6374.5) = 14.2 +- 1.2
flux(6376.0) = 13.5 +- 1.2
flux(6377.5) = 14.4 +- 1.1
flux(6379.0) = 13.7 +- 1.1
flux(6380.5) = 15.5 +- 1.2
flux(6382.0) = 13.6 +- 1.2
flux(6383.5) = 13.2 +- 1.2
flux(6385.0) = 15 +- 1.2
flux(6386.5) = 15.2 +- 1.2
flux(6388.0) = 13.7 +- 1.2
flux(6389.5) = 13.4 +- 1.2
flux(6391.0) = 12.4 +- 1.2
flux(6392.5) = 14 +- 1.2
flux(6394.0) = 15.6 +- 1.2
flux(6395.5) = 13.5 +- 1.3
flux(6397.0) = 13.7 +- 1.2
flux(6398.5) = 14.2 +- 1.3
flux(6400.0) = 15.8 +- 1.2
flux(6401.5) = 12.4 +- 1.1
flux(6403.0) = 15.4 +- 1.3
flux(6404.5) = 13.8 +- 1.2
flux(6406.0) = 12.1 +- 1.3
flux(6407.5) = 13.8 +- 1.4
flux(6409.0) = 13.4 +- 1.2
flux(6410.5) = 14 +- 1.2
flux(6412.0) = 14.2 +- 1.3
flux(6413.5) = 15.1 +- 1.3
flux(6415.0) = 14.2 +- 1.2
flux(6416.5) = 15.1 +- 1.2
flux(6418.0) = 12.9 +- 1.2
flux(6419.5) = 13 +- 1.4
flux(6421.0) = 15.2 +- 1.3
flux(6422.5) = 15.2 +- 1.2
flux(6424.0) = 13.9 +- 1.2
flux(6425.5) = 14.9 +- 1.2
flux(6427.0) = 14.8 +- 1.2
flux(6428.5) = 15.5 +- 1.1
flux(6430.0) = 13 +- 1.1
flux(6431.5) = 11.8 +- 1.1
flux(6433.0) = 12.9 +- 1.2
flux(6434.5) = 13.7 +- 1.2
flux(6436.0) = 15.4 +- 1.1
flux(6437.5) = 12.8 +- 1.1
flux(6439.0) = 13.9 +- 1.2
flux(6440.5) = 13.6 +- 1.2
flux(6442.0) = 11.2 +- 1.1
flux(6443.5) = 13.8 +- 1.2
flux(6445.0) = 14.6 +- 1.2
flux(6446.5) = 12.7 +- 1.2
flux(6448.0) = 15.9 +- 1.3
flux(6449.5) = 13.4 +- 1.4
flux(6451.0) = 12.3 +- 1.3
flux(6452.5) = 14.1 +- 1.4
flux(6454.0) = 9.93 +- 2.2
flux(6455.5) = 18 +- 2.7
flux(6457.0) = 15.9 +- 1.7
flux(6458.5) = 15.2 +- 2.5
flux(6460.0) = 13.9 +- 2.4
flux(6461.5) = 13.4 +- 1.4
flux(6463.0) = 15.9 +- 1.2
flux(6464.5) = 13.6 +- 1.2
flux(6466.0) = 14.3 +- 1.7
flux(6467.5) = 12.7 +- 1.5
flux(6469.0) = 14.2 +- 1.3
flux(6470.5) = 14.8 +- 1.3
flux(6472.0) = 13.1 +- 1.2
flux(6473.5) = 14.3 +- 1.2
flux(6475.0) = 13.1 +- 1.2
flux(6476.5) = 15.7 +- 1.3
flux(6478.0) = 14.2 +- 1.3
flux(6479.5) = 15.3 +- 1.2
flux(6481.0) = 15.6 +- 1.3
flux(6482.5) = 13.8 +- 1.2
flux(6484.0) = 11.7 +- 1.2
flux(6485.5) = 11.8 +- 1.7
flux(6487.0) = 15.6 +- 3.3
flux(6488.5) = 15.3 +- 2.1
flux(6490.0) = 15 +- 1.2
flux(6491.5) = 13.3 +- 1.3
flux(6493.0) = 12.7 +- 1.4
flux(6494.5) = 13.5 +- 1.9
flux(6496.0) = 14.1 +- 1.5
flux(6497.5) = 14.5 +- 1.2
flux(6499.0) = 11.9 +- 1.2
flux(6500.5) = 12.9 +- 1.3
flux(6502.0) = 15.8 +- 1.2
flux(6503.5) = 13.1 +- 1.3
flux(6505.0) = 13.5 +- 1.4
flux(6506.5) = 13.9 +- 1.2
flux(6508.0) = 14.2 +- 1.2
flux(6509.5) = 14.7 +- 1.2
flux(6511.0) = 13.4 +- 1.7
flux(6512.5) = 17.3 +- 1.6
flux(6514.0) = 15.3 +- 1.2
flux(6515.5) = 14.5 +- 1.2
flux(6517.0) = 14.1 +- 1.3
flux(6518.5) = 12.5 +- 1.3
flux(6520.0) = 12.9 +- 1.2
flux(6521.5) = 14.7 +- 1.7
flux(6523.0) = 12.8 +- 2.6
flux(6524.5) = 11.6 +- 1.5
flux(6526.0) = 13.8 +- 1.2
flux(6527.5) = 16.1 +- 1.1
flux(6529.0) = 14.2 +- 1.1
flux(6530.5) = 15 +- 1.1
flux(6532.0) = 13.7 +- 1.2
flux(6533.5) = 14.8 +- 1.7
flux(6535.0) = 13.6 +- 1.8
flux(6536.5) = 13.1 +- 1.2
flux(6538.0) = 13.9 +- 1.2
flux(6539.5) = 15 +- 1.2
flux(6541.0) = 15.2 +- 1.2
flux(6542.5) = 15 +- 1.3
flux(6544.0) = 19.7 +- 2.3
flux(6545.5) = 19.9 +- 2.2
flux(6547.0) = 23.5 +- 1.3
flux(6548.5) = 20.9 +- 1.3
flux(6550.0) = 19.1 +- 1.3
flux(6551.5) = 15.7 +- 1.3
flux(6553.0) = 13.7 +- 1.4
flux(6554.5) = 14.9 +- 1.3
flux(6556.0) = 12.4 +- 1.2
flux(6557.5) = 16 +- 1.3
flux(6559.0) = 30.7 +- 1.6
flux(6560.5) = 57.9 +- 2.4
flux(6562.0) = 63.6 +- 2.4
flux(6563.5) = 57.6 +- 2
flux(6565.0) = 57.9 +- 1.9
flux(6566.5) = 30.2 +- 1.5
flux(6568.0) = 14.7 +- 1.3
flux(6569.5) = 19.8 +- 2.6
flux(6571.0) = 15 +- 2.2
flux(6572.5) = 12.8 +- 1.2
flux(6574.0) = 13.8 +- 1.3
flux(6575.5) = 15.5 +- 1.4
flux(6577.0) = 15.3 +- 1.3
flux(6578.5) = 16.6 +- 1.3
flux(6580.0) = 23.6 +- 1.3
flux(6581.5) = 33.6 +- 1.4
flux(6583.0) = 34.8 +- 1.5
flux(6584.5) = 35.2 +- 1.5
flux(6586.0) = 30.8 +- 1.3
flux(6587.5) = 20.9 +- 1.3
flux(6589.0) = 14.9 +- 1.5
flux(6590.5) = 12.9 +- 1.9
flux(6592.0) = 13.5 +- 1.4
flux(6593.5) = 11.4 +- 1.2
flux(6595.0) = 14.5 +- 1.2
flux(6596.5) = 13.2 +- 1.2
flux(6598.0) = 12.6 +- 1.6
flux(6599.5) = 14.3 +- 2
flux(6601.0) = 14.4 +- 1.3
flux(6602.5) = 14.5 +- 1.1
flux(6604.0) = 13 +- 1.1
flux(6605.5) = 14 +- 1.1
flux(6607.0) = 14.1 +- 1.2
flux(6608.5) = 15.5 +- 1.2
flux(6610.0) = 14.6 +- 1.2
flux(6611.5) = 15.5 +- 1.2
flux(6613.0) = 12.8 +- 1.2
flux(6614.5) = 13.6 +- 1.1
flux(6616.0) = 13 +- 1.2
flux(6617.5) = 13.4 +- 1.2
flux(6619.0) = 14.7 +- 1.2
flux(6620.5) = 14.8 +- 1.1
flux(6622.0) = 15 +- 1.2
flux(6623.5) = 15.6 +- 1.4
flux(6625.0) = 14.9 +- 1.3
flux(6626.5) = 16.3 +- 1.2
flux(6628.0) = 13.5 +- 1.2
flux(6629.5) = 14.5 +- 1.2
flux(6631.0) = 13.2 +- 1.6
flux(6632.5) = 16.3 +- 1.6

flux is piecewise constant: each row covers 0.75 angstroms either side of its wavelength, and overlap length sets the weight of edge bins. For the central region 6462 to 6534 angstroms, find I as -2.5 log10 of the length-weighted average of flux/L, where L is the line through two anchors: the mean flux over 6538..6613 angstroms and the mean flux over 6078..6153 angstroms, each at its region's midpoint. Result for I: 0.387 mag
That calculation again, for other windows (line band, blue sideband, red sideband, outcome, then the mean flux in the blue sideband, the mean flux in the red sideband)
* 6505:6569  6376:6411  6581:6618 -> -0.22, 14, 17.2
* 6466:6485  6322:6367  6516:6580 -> 0.27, 13.9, 20.2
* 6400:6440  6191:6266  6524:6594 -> 0.30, 13.8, 21.6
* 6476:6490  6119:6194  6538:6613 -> 0.35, 14.8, 21.2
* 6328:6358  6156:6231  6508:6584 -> 0.24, 14.4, 20.3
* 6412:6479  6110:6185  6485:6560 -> 0.08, 14.9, 15.2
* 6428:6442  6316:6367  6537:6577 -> 0.33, 13.9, 23.8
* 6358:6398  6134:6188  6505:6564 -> 0.21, 14.8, 18.8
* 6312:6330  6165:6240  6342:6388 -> -0.01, 14.2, 13.9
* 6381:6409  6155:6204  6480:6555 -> 0.06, 14.7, 14.7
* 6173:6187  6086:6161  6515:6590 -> 0.06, 14.8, 21.1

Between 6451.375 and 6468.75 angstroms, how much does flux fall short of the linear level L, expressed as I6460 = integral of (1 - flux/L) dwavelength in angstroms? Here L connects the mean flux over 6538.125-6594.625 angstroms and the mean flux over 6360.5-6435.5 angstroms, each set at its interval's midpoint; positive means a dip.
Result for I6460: 3.3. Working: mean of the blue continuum 14.1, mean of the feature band 14.2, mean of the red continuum 23.5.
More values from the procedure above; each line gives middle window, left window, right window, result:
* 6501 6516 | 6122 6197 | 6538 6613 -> 4.16 angstroms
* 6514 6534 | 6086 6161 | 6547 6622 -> 6.04 angstroms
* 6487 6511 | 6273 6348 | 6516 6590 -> 6.92 angstroms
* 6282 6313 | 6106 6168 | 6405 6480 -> 1.58 angstroms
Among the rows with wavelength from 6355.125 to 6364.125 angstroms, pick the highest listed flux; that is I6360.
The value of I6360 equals 15.1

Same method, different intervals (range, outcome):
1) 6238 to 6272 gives 15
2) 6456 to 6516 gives 17.3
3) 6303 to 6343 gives 15.6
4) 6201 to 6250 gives 15.3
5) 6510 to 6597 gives 63.6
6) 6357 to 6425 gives 15.8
